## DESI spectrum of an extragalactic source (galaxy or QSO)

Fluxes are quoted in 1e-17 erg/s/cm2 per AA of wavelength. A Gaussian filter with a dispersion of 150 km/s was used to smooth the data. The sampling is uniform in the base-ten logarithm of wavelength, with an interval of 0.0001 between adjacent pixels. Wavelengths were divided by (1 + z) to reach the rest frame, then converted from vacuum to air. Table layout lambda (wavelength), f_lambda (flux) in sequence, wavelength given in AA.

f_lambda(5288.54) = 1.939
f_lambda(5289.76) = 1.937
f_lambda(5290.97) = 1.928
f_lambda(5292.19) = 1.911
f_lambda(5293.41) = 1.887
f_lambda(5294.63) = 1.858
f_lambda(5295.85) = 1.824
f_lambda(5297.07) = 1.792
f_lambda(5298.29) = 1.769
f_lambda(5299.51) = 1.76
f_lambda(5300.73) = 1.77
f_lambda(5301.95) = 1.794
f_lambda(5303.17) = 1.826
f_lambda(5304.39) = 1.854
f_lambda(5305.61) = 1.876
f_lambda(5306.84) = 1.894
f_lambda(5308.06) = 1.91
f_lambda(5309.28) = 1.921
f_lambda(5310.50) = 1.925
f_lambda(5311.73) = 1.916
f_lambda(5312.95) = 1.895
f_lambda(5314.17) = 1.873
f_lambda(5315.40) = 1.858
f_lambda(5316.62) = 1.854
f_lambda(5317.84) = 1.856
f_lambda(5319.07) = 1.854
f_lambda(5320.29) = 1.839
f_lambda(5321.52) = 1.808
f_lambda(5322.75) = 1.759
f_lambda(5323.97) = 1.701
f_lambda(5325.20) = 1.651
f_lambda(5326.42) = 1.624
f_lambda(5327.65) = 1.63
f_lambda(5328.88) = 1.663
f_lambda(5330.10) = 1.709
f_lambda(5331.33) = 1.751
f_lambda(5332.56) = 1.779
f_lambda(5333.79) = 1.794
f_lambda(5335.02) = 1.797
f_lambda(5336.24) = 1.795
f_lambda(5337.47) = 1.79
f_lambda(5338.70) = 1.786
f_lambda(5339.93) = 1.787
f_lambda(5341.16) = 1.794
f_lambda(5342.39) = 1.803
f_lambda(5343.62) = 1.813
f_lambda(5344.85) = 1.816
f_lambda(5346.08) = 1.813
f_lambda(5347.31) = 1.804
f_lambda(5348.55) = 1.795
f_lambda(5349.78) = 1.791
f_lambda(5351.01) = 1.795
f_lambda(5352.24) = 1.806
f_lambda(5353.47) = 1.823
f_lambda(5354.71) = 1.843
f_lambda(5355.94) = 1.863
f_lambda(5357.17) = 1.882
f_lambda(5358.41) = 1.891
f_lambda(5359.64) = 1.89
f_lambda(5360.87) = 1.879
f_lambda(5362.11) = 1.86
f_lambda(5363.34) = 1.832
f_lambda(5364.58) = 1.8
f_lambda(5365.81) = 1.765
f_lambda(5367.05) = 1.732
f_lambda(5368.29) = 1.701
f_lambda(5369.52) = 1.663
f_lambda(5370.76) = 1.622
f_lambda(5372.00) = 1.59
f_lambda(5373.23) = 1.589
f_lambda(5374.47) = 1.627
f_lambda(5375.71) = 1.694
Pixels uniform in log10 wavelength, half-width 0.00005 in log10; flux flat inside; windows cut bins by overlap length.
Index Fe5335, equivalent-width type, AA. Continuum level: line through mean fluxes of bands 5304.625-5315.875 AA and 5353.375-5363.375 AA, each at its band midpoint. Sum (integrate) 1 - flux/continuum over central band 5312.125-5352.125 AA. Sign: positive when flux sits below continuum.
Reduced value 2.1 AA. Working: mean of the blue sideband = 1.89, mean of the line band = 1.78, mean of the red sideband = 1.87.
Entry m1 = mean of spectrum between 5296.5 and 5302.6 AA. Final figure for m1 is 1.78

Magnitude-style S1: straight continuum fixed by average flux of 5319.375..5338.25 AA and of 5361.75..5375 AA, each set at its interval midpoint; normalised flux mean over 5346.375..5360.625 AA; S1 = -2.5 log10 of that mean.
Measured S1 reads -0.07 mag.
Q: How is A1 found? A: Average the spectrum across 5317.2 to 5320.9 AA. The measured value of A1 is 1.85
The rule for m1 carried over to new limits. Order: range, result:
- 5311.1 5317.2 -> 1.88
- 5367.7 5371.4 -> 1.66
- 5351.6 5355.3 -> 1.82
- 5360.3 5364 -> 1.85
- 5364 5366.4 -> 1.79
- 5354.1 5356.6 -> 1.86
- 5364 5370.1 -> 1.73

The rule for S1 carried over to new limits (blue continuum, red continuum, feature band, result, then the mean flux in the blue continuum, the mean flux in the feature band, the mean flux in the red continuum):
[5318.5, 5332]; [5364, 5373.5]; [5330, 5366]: -0.07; 1.73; 1.81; 1.69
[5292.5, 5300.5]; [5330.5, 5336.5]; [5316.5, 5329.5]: 0.03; 1.82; 1.75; 1.78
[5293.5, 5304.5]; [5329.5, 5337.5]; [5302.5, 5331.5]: -0.01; 1.81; 1.81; 1.77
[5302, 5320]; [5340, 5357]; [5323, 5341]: 0.06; 1.88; 1.74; 1.81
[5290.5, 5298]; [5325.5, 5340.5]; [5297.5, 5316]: -0.02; 1.86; 1.86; 1.74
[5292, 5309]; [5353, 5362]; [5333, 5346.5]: 0.03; 1.84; 1.8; 1.87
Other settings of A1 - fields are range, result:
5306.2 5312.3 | 1.91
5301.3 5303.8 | 1.81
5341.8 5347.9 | 1.81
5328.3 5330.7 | 1.69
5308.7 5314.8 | 1.9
